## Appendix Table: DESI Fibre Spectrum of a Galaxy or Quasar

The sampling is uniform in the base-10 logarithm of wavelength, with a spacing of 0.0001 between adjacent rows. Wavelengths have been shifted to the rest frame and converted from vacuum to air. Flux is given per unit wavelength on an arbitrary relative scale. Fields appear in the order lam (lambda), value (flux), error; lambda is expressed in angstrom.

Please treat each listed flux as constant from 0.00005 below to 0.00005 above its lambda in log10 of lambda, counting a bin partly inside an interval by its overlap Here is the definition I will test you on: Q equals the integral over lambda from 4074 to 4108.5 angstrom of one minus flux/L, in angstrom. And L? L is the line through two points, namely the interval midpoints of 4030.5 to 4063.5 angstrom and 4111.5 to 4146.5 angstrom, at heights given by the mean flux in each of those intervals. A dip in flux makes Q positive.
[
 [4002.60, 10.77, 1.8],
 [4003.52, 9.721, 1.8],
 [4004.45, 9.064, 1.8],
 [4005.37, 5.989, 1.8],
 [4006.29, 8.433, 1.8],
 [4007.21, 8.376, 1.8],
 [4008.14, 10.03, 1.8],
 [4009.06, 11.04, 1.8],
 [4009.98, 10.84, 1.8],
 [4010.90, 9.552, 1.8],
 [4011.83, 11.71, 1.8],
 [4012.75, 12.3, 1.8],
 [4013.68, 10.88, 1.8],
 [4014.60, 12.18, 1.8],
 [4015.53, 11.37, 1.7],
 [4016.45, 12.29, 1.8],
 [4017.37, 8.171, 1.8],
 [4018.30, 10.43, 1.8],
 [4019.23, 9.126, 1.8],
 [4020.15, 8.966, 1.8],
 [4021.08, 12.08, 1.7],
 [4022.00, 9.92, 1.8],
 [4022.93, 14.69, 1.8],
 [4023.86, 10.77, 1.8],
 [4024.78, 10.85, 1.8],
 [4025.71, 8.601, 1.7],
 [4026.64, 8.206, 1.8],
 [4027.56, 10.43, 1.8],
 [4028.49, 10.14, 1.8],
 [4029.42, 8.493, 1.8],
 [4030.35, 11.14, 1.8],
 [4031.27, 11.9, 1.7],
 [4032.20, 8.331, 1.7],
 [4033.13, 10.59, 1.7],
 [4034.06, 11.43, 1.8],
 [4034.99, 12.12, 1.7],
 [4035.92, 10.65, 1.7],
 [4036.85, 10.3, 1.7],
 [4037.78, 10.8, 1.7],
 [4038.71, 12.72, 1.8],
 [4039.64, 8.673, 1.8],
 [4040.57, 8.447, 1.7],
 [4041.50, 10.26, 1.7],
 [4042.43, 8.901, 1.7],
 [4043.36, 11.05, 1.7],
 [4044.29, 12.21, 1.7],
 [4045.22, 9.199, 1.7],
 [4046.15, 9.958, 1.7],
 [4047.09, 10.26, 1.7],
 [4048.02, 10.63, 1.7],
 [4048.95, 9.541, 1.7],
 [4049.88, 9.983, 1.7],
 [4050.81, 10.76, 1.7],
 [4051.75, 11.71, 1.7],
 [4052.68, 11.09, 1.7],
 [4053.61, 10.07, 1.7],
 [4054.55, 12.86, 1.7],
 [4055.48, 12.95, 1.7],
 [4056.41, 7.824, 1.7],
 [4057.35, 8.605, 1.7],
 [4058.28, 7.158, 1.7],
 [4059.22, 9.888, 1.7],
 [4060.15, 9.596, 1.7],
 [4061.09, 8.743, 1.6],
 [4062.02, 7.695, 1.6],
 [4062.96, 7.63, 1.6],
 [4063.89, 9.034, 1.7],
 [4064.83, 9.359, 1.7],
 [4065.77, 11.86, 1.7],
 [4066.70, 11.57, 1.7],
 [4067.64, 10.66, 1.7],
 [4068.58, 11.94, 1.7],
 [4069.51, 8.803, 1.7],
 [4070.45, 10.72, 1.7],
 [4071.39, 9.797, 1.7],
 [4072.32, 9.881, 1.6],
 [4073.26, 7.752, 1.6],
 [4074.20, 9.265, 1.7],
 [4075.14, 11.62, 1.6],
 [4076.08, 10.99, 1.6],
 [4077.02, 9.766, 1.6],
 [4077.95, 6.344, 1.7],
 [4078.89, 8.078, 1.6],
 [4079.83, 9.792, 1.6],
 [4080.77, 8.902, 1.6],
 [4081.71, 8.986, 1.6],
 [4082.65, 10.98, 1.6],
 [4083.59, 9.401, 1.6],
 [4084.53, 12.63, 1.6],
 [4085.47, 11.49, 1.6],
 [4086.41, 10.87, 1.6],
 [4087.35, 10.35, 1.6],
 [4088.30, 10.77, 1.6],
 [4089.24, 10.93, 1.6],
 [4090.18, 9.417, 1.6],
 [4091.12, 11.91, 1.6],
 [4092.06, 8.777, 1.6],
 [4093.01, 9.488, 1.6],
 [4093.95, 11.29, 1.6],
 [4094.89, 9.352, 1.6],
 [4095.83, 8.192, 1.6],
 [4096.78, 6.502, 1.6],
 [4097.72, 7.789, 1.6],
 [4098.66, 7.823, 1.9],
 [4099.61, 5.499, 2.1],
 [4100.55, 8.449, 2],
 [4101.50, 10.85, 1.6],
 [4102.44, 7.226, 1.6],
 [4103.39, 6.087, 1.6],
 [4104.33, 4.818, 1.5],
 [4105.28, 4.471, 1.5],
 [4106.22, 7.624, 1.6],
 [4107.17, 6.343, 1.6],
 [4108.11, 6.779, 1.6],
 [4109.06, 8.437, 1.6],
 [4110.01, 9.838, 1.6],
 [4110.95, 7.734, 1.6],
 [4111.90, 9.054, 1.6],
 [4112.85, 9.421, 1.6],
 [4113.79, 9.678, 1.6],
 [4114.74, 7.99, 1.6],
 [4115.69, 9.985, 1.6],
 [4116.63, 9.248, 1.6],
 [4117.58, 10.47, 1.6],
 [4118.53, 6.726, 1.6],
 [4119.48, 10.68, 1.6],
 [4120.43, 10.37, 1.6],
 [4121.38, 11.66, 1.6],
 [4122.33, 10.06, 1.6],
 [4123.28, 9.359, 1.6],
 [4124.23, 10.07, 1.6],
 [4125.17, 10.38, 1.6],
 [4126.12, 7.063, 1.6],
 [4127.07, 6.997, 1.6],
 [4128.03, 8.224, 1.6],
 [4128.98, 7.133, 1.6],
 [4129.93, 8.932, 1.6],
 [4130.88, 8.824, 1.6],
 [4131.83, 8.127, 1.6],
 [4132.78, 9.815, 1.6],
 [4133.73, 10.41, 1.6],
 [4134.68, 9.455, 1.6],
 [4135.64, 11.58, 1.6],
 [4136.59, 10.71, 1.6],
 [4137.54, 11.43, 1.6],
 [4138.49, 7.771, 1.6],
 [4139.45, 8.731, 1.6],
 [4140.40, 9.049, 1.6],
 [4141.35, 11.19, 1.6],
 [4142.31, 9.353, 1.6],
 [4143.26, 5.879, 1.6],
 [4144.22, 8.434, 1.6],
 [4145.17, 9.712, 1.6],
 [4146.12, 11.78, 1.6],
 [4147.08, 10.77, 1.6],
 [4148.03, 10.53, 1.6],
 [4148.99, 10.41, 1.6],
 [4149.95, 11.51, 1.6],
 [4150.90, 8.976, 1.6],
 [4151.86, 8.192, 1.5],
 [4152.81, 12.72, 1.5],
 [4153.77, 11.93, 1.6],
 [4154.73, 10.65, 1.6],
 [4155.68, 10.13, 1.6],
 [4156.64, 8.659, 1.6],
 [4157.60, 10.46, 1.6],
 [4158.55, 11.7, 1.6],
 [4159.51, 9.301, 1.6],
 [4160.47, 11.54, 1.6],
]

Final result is 2.9 angstrom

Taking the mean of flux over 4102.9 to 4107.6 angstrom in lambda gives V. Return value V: 5.86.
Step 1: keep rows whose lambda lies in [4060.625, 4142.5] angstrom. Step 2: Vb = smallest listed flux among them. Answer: 4.471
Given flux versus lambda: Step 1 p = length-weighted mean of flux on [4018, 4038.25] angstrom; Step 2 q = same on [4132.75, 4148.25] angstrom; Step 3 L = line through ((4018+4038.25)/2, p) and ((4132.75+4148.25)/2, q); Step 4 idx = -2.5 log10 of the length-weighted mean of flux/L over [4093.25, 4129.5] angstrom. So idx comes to 0.18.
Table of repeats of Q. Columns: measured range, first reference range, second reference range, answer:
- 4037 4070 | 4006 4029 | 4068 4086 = 0.1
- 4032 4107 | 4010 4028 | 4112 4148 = 3.6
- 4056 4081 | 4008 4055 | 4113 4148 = 1.8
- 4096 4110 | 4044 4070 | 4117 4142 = 3.6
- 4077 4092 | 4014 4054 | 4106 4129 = -0.8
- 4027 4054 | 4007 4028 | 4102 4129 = -0.9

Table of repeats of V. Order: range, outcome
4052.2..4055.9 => 11.7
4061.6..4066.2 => 9.09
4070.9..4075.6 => 9.66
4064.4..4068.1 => 10.9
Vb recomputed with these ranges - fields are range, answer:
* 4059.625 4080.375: 6.344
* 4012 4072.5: 7.158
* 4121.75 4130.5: 6.997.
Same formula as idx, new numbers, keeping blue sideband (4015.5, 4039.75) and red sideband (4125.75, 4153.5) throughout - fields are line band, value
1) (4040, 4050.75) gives 0.029 mag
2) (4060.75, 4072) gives 0.033 mag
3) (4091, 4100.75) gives 0.159 mag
